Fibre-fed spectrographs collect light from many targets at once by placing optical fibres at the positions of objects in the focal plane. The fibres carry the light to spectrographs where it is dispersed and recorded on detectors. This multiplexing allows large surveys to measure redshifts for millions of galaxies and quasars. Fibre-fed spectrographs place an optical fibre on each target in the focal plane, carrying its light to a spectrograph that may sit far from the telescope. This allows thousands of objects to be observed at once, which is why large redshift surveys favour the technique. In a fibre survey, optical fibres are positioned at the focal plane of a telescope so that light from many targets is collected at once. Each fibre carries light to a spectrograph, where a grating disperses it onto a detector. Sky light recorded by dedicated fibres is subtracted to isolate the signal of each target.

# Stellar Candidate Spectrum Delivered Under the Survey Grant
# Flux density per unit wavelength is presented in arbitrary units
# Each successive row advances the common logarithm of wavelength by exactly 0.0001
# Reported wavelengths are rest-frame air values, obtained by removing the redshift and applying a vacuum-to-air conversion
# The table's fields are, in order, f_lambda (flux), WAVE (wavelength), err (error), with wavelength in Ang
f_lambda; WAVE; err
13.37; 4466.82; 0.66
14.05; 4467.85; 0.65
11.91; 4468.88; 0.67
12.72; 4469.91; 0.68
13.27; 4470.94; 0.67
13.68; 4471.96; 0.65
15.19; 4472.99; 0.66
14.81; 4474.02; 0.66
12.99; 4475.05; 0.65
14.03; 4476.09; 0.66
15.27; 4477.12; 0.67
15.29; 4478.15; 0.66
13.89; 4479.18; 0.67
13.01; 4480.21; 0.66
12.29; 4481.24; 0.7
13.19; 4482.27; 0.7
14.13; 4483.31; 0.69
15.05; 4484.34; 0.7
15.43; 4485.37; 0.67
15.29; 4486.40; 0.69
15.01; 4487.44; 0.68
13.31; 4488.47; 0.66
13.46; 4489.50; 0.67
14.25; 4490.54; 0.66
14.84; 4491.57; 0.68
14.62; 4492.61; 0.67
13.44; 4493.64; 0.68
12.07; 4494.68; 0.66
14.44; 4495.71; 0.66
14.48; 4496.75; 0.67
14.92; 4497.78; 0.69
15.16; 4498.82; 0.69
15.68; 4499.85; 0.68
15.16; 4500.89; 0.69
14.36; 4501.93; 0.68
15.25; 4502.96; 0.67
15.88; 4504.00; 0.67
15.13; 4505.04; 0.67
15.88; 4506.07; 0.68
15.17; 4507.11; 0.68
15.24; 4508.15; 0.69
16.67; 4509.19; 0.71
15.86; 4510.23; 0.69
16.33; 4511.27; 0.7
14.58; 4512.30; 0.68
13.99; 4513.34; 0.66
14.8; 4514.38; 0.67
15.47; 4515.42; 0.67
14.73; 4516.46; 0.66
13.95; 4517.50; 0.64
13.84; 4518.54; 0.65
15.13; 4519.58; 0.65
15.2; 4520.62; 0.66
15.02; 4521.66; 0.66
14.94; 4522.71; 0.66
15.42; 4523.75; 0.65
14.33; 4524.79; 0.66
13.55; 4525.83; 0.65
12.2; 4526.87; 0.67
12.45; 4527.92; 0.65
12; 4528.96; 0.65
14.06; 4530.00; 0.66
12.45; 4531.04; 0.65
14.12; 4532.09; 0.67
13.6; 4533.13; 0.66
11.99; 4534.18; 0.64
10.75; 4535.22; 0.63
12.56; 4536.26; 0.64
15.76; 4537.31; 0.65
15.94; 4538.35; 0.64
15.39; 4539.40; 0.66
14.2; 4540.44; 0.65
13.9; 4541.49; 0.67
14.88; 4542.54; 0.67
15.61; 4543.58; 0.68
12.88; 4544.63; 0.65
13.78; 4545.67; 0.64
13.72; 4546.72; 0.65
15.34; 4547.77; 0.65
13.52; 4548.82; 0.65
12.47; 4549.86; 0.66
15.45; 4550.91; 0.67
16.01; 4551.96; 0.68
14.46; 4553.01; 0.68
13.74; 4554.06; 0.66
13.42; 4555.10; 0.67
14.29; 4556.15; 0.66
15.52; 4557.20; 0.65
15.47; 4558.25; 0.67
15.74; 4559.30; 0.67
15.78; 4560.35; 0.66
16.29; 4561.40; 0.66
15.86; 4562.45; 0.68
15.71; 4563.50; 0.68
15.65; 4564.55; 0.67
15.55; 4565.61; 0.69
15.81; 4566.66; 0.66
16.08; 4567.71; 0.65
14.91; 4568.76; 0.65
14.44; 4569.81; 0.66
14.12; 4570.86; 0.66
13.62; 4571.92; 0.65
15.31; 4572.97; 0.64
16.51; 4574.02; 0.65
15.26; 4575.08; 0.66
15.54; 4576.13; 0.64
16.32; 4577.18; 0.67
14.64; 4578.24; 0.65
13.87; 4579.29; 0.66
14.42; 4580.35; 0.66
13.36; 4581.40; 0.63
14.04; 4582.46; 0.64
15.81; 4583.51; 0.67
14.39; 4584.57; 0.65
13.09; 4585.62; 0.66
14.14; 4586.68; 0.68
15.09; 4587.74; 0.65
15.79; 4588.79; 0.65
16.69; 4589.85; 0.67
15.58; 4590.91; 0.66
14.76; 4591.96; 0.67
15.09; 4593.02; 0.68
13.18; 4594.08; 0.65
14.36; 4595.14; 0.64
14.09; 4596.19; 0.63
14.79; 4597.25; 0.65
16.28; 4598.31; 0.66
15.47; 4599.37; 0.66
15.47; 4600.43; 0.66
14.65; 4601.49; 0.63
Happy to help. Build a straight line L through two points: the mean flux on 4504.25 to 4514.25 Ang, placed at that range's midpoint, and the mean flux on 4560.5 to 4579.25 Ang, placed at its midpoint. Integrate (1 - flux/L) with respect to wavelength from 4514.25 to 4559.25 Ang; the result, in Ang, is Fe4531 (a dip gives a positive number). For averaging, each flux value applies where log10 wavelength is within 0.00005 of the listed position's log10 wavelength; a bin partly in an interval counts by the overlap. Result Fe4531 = 3.6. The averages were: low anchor 15.4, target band 14.2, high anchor 15.4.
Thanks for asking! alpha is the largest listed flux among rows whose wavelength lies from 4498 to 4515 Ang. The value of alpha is 16.67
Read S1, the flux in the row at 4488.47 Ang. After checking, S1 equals 13.31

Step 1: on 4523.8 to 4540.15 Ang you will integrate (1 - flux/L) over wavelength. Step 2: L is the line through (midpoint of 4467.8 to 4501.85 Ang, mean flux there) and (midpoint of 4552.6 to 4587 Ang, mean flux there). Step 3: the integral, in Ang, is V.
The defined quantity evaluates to 1.2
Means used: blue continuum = 14.1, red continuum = 15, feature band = 13.5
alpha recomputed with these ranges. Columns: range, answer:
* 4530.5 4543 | 15.94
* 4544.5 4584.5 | 16.51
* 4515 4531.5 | 15.47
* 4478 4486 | 15.43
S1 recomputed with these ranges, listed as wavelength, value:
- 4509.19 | 16.67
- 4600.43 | 15.47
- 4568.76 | 14.91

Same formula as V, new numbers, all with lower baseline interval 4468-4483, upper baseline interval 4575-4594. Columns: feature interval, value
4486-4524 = -2.2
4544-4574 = -0.6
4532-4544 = 0.3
